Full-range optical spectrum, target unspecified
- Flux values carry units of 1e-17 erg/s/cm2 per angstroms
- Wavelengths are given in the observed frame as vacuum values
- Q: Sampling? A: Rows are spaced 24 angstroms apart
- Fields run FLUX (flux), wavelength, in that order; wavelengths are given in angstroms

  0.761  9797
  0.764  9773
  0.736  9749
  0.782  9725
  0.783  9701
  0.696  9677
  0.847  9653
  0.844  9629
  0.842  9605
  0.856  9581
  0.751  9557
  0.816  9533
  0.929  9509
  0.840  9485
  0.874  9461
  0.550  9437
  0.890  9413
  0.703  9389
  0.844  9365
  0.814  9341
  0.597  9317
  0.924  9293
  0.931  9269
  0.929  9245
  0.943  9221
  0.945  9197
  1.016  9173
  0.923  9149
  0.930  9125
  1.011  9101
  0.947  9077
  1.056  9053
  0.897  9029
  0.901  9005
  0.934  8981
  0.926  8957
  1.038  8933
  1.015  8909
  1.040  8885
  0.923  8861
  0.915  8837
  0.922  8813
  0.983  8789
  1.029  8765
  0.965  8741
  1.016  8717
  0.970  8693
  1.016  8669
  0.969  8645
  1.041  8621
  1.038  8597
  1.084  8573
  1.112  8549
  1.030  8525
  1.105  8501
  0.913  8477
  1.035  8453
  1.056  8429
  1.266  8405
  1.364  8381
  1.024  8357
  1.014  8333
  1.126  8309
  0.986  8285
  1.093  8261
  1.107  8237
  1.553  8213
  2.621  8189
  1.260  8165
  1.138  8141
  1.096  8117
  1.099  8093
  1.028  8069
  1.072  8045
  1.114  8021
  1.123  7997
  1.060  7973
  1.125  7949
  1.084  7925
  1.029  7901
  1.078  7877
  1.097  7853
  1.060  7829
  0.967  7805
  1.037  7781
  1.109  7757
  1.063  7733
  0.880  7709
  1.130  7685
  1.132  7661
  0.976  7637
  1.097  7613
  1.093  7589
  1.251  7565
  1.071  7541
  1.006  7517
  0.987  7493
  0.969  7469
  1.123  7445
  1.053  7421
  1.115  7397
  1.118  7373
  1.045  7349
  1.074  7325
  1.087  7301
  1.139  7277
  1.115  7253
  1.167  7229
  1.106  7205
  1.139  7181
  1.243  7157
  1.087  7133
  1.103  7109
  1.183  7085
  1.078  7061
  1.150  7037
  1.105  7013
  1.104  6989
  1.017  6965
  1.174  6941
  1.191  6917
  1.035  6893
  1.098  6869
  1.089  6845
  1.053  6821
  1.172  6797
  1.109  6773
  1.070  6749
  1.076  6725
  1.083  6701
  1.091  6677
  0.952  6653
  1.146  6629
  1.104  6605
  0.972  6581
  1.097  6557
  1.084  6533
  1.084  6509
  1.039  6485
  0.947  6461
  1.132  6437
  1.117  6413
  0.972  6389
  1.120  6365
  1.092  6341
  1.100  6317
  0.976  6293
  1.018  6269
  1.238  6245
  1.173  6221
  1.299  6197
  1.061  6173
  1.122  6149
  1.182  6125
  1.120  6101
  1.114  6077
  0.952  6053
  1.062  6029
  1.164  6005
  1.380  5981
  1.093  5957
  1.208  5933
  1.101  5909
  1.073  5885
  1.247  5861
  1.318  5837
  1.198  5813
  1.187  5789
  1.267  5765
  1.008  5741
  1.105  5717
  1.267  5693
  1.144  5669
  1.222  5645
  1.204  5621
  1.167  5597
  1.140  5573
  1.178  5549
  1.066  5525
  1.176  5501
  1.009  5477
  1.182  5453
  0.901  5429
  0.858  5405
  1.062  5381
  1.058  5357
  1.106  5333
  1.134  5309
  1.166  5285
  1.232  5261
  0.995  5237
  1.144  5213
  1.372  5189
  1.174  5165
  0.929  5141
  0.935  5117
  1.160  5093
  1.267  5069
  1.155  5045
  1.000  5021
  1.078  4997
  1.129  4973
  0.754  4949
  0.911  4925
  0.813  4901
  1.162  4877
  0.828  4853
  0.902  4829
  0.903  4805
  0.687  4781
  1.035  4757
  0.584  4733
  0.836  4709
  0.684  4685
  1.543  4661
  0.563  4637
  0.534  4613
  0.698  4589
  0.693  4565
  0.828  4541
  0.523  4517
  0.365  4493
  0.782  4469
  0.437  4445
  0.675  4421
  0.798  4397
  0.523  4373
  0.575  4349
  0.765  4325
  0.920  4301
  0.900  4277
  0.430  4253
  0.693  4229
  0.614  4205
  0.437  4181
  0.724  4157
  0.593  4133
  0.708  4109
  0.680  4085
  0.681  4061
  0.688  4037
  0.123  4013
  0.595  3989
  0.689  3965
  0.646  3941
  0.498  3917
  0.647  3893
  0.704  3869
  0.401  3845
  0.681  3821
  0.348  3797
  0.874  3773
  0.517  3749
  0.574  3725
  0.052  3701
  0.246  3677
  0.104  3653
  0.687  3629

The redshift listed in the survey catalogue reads 0.248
